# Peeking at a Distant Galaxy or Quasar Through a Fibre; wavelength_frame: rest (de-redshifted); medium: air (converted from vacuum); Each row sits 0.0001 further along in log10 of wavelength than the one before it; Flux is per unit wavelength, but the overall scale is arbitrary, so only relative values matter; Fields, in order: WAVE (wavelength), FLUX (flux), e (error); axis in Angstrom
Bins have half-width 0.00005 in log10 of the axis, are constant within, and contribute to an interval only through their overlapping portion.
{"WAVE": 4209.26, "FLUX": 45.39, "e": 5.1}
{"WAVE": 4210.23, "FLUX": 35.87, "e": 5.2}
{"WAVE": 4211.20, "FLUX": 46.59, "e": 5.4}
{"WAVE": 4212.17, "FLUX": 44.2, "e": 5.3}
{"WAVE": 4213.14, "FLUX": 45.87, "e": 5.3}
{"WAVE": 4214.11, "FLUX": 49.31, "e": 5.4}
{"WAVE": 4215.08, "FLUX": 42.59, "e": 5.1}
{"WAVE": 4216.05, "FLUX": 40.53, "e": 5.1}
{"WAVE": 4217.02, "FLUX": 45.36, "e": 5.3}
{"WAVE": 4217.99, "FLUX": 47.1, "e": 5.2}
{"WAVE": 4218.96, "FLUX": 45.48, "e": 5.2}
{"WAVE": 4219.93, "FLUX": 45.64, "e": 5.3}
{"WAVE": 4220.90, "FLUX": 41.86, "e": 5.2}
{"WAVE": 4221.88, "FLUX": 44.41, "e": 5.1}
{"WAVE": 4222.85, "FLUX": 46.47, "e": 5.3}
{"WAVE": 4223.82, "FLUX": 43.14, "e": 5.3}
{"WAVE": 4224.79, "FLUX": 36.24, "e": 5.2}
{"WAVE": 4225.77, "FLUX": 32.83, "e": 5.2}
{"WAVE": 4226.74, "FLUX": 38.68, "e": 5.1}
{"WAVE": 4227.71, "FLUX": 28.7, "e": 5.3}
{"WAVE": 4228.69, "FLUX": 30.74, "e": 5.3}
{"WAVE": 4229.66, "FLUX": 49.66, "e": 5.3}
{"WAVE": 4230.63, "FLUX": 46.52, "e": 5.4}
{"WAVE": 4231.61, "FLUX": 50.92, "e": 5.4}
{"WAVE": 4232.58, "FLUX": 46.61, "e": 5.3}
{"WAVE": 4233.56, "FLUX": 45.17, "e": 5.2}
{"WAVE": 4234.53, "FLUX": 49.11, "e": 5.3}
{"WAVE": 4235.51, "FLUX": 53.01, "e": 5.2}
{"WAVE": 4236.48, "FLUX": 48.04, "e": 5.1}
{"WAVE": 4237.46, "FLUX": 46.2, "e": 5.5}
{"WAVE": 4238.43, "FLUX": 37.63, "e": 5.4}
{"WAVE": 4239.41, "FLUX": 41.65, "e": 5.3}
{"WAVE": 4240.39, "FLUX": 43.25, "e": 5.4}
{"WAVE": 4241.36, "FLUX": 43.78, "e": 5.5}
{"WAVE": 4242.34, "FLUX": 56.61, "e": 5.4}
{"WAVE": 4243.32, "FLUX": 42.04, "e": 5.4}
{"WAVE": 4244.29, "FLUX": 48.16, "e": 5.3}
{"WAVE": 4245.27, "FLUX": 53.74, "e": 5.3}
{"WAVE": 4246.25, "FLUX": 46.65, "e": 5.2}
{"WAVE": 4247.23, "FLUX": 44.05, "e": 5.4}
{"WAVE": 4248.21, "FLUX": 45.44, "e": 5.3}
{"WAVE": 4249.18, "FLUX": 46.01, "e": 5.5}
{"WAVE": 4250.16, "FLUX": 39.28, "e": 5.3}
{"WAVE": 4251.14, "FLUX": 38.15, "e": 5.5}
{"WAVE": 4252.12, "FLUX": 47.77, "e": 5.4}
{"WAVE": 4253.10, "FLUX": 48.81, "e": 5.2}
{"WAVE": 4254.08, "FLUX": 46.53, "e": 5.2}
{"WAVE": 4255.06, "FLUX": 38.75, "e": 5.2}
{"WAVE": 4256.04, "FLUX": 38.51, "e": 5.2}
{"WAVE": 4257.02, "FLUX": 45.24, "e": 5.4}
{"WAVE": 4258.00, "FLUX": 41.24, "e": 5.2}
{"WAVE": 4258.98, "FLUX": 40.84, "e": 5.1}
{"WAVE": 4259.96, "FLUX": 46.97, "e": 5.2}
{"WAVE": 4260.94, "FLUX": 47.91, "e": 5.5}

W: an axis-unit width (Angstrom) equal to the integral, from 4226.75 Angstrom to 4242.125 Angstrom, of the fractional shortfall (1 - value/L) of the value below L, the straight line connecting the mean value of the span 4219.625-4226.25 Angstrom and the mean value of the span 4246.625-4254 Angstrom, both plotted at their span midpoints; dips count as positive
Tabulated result -0.5 Angstrom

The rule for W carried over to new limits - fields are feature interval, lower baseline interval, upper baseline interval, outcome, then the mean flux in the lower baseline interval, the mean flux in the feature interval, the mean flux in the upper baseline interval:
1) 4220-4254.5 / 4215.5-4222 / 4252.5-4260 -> -0.4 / 44.3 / 44.2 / 43.2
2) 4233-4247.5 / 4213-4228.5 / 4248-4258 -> -1.3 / 41.8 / 46.6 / 43.3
